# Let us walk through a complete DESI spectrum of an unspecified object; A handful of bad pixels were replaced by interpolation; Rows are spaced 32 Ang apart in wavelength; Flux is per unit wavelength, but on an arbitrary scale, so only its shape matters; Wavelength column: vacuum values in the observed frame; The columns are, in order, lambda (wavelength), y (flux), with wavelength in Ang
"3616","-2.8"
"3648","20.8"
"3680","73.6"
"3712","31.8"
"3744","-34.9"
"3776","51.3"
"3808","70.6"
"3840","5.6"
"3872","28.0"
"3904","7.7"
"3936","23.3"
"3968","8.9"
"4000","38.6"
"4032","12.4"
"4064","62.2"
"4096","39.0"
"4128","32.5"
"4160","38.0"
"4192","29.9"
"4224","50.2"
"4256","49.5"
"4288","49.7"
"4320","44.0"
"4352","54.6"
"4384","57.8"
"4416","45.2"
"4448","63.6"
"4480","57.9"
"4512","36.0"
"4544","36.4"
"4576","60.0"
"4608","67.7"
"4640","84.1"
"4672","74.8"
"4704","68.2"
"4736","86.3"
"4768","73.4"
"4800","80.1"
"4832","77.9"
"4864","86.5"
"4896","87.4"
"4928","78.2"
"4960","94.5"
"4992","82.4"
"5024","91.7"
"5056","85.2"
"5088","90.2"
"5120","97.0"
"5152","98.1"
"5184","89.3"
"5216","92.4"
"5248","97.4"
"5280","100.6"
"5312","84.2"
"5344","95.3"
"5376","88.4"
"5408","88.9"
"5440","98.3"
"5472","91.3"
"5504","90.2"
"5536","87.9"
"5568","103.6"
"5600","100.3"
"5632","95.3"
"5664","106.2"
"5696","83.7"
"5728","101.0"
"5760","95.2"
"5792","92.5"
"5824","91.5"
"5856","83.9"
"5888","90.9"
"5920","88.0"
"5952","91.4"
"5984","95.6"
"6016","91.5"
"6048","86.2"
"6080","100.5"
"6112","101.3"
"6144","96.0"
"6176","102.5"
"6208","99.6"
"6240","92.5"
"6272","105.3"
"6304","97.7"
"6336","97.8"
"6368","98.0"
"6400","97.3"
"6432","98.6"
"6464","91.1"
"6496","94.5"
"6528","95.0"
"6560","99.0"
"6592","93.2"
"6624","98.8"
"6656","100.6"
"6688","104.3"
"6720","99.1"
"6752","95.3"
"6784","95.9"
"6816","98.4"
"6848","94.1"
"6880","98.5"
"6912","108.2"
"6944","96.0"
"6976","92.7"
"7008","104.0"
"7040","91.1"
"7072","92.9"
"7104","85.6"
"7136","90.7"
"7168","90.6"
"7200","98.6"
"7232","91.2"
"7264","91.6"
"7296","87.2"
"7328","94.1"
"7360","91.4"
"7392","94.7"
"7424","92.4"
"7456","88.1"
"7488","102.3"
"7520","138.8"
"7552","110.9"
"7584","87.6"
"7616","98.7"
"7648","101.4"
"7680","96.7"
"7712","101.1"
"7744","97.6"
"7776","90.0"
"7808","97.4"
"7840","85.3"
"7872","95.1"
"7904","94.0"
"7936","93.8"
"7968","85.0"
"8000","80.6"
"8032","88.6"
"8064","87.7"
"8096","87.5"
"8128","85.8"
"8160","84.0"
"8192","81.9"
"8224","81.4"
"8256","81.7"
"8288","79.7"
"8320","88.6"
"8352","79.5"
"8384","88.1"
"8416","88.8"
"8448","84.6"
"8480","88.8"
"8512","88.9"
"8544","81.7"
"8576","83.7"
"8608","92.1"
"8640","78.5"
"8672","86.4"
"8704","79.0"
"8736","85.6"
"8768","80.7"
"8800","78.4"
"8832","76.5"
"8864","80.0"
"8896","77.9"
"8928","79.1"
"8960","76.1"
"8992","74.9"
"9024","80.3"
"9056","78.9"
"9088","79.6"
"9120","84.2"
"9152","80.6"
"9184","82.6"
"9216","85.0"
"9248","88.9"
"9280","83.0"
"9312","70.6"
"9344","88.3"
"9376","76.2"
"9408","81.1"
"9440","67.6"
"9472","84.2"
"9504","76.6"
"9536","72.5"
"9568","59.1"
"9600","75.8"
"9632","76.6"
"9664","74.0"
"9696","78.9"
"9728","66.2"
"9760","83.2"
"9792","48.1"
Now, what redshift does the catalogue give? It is 0.145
